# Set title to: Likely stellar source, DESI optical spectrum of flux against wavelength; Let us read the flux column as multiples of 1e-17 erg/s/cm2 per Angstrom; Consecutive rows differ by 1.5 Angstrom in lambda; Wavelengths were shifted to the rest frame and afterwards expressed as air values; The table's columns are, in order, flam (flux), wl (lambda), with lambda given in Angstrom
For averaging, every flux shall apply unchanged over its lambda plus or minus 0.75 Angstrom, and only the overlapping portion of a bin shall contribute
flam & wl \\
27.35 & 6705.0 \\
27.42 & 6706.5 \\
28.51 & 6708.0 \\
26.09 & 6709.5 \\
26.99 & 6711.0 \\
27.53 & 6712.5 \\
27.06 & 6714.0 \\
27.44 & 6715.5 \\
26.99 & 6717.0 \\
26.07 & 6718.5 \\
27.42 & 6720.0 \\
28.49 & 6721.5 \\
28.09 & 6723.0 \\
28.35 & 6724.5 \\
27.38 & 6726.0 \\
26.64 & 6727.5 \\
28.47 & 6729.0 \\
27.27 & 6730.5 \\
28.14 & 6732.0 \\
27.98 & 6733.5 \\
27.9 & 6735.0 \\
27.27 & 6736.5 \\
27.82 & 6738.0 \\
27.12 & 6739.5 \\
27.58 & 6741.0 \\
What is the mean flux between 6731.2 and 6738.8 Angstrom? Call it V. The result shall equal 27.8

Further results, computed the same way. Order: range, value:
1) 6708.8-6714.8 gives 26.9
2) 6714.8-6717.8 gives 27.2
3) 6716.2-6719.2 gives 26.6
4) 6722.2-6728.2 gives 27.6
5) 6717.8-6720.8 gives 26.8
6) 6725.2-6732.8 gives 27.6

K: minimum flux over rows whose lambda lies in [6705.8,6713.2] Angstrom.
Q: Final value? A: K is 26.09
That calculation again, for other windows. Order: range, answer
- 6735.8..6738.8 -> 27.27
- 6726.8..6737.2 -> 26.64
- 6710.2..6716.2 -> 26.99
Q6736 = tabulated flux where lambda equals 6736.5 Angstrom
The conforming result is 27.27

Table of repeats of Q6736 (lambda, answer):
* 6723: 28.09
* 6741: 27.58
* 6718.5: 26.07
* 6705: 27.35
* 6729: 28.47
